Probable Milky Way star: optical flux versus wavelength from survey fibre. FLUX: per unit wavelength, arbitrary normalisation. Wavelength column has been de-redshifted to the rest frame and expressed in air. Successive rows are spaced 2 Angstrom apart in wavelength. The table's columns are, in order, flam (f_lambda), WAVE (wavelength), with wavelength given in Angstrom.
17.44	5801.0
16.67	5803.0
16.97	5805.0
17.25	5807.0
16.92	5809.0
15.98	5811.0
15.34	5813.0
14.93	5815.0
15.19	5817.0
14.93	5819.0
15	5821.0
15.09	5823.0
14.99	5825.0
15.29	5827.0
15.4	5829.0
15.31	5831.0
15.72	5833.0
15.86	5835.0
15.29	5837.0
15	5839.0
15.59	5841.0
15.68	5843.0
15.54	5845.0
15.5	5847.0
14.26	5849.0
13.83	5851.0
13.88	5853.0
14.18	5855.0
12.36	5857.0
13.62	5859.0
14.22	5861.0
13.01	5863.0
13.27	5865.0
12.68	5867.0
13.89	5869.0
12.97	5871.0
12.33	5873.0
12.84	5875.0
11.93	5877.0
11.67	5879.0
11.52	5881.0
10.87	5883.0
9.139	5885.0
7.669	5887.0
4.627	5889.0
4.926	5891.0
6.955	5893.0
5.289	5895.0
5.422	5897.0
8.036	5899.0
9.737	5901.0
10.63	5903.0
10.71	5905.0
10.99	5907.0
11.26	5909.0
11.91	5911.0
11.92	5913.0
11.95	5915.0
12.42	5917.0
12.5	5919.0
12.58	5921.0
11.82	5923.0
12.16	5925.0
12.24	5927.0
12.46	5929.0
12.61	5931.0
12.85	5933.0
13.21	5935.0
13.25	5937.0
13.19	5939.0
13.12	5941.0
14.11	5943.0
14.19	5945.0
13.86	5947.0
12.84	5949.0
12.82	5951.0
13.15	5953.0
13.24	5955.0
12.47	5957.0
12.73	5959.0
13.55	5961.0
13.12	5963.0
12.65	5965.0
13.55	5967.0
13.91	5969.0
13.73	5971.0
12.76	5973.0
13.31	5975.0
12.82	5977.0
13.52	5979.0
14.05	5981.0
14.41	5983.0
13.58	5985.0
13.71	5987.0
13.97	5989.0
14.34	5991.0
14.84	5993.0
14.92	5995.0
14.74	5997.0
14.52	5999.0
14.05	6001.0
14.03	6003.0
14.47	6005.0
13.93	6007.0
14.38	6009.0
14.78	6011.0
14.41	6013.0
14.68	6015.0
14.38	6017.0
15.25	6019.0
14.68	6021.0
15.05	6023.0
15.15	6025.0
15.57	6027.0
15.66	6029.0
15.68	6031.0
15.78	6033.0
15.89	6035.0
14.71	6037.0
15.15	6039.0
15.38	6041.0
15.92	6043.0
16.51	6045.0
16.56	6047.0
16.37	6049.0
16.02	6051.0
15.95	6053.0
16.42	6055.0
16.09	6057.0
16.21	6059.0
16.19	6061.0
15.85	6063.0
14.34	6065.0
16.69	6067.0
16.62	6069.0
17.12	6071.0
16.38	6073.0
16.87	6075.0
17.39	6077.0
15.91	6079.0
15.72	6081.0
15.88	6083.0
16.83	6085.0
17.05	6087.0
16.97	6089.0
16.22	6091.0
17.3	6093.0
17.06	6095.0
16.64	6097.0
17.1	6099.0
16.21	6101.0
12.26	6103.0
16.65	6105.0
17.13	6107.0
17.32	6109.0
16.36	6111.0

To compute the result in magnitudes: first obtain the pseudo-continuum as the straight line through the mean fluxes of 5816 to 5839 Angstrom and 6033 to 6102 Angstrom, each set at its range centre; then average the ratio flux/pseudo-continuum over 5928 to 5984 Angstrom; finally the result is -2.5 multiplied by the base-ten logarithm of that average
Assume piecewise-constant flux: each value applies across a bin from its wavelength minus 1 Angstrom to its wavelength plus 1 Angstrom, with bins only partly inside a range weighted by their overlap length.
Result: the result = 0.19 mag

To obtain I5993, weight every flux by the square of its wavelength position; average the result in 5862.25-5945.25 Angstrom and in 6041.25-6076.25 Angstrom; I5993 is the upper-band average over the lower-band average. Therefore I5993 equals 1.5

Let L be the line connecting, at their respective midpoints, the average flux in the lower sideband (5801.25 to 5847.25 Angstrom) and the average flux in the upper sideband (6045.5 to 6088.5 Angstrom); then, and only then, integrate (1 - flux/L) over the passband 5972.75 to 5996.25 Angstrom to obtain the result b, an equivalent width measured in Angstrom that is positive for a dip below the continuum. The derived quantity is 3.2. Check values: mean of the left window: 15.7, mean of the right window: 16.3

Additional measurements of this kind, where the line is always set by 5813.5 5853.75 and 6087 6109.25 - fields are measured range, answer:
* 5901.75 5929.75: 6.7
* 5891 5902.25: 6.2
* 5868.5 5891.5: 7.4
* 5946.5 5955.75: 1.5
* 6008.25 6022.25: 1.2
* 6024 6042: 0.8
